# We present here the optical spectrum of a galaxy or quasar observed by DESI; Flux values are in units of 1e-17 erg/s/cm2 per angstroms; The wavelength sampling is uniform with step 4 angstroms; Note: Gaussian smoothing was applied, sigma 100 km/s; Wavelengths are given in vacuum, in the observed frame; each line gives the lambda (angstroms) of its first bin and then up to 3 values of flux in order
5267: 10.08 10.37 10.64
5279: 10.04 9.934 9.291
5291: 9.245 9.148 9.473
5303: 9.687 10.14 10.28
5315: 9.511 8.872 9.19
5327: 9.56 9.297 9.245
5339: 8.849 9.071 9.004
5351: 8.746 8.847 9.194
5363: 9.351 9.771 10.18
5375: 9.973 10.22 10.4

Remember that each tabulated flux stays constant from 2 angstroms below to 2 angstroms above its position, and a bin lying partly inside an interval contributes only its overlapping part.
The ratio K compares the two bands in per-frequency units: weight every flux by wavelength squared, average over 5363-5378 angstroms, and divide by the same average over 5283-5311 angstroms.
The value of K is 1.1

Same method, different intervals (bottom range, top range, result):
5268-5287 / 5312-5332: 0.94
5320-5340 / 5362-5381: 1.09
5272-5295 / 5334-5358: 0.94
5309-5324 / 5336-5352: 0.95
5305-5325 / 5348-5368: 0.97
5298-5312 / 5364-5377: 1.03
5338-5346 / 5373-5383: 1.15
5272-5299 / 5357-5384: 1.05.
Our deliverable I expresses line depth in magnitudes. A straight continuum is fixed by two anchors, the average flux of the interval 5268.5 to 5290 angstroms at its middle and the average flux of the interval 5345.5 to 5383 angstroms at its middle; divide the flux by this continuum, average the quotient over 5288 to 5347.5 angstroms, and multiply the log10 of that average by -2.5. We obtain 0.05 mag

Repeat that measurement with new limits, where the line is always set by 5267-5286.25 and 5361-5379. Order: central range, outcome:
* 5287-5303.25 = 0.09 mag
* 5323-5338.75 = 0.08 mag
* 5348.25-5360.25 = 0.12 mag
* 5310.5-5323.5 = 0.07 mag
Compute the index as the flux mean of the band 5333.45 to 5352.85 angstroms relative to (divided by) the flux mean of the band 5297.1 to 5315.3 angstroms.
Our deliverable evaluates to 0.91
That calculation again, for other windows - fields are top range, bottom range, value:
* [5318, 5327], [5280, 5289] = 0.95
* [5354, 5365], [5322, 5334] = 0.98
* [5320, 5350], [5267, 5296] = 0.93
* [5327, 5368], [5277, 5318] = 0.95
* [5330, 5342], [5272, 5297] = 0.94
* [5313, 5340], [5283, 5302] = 0.98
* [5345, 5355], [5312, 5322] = 0.95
